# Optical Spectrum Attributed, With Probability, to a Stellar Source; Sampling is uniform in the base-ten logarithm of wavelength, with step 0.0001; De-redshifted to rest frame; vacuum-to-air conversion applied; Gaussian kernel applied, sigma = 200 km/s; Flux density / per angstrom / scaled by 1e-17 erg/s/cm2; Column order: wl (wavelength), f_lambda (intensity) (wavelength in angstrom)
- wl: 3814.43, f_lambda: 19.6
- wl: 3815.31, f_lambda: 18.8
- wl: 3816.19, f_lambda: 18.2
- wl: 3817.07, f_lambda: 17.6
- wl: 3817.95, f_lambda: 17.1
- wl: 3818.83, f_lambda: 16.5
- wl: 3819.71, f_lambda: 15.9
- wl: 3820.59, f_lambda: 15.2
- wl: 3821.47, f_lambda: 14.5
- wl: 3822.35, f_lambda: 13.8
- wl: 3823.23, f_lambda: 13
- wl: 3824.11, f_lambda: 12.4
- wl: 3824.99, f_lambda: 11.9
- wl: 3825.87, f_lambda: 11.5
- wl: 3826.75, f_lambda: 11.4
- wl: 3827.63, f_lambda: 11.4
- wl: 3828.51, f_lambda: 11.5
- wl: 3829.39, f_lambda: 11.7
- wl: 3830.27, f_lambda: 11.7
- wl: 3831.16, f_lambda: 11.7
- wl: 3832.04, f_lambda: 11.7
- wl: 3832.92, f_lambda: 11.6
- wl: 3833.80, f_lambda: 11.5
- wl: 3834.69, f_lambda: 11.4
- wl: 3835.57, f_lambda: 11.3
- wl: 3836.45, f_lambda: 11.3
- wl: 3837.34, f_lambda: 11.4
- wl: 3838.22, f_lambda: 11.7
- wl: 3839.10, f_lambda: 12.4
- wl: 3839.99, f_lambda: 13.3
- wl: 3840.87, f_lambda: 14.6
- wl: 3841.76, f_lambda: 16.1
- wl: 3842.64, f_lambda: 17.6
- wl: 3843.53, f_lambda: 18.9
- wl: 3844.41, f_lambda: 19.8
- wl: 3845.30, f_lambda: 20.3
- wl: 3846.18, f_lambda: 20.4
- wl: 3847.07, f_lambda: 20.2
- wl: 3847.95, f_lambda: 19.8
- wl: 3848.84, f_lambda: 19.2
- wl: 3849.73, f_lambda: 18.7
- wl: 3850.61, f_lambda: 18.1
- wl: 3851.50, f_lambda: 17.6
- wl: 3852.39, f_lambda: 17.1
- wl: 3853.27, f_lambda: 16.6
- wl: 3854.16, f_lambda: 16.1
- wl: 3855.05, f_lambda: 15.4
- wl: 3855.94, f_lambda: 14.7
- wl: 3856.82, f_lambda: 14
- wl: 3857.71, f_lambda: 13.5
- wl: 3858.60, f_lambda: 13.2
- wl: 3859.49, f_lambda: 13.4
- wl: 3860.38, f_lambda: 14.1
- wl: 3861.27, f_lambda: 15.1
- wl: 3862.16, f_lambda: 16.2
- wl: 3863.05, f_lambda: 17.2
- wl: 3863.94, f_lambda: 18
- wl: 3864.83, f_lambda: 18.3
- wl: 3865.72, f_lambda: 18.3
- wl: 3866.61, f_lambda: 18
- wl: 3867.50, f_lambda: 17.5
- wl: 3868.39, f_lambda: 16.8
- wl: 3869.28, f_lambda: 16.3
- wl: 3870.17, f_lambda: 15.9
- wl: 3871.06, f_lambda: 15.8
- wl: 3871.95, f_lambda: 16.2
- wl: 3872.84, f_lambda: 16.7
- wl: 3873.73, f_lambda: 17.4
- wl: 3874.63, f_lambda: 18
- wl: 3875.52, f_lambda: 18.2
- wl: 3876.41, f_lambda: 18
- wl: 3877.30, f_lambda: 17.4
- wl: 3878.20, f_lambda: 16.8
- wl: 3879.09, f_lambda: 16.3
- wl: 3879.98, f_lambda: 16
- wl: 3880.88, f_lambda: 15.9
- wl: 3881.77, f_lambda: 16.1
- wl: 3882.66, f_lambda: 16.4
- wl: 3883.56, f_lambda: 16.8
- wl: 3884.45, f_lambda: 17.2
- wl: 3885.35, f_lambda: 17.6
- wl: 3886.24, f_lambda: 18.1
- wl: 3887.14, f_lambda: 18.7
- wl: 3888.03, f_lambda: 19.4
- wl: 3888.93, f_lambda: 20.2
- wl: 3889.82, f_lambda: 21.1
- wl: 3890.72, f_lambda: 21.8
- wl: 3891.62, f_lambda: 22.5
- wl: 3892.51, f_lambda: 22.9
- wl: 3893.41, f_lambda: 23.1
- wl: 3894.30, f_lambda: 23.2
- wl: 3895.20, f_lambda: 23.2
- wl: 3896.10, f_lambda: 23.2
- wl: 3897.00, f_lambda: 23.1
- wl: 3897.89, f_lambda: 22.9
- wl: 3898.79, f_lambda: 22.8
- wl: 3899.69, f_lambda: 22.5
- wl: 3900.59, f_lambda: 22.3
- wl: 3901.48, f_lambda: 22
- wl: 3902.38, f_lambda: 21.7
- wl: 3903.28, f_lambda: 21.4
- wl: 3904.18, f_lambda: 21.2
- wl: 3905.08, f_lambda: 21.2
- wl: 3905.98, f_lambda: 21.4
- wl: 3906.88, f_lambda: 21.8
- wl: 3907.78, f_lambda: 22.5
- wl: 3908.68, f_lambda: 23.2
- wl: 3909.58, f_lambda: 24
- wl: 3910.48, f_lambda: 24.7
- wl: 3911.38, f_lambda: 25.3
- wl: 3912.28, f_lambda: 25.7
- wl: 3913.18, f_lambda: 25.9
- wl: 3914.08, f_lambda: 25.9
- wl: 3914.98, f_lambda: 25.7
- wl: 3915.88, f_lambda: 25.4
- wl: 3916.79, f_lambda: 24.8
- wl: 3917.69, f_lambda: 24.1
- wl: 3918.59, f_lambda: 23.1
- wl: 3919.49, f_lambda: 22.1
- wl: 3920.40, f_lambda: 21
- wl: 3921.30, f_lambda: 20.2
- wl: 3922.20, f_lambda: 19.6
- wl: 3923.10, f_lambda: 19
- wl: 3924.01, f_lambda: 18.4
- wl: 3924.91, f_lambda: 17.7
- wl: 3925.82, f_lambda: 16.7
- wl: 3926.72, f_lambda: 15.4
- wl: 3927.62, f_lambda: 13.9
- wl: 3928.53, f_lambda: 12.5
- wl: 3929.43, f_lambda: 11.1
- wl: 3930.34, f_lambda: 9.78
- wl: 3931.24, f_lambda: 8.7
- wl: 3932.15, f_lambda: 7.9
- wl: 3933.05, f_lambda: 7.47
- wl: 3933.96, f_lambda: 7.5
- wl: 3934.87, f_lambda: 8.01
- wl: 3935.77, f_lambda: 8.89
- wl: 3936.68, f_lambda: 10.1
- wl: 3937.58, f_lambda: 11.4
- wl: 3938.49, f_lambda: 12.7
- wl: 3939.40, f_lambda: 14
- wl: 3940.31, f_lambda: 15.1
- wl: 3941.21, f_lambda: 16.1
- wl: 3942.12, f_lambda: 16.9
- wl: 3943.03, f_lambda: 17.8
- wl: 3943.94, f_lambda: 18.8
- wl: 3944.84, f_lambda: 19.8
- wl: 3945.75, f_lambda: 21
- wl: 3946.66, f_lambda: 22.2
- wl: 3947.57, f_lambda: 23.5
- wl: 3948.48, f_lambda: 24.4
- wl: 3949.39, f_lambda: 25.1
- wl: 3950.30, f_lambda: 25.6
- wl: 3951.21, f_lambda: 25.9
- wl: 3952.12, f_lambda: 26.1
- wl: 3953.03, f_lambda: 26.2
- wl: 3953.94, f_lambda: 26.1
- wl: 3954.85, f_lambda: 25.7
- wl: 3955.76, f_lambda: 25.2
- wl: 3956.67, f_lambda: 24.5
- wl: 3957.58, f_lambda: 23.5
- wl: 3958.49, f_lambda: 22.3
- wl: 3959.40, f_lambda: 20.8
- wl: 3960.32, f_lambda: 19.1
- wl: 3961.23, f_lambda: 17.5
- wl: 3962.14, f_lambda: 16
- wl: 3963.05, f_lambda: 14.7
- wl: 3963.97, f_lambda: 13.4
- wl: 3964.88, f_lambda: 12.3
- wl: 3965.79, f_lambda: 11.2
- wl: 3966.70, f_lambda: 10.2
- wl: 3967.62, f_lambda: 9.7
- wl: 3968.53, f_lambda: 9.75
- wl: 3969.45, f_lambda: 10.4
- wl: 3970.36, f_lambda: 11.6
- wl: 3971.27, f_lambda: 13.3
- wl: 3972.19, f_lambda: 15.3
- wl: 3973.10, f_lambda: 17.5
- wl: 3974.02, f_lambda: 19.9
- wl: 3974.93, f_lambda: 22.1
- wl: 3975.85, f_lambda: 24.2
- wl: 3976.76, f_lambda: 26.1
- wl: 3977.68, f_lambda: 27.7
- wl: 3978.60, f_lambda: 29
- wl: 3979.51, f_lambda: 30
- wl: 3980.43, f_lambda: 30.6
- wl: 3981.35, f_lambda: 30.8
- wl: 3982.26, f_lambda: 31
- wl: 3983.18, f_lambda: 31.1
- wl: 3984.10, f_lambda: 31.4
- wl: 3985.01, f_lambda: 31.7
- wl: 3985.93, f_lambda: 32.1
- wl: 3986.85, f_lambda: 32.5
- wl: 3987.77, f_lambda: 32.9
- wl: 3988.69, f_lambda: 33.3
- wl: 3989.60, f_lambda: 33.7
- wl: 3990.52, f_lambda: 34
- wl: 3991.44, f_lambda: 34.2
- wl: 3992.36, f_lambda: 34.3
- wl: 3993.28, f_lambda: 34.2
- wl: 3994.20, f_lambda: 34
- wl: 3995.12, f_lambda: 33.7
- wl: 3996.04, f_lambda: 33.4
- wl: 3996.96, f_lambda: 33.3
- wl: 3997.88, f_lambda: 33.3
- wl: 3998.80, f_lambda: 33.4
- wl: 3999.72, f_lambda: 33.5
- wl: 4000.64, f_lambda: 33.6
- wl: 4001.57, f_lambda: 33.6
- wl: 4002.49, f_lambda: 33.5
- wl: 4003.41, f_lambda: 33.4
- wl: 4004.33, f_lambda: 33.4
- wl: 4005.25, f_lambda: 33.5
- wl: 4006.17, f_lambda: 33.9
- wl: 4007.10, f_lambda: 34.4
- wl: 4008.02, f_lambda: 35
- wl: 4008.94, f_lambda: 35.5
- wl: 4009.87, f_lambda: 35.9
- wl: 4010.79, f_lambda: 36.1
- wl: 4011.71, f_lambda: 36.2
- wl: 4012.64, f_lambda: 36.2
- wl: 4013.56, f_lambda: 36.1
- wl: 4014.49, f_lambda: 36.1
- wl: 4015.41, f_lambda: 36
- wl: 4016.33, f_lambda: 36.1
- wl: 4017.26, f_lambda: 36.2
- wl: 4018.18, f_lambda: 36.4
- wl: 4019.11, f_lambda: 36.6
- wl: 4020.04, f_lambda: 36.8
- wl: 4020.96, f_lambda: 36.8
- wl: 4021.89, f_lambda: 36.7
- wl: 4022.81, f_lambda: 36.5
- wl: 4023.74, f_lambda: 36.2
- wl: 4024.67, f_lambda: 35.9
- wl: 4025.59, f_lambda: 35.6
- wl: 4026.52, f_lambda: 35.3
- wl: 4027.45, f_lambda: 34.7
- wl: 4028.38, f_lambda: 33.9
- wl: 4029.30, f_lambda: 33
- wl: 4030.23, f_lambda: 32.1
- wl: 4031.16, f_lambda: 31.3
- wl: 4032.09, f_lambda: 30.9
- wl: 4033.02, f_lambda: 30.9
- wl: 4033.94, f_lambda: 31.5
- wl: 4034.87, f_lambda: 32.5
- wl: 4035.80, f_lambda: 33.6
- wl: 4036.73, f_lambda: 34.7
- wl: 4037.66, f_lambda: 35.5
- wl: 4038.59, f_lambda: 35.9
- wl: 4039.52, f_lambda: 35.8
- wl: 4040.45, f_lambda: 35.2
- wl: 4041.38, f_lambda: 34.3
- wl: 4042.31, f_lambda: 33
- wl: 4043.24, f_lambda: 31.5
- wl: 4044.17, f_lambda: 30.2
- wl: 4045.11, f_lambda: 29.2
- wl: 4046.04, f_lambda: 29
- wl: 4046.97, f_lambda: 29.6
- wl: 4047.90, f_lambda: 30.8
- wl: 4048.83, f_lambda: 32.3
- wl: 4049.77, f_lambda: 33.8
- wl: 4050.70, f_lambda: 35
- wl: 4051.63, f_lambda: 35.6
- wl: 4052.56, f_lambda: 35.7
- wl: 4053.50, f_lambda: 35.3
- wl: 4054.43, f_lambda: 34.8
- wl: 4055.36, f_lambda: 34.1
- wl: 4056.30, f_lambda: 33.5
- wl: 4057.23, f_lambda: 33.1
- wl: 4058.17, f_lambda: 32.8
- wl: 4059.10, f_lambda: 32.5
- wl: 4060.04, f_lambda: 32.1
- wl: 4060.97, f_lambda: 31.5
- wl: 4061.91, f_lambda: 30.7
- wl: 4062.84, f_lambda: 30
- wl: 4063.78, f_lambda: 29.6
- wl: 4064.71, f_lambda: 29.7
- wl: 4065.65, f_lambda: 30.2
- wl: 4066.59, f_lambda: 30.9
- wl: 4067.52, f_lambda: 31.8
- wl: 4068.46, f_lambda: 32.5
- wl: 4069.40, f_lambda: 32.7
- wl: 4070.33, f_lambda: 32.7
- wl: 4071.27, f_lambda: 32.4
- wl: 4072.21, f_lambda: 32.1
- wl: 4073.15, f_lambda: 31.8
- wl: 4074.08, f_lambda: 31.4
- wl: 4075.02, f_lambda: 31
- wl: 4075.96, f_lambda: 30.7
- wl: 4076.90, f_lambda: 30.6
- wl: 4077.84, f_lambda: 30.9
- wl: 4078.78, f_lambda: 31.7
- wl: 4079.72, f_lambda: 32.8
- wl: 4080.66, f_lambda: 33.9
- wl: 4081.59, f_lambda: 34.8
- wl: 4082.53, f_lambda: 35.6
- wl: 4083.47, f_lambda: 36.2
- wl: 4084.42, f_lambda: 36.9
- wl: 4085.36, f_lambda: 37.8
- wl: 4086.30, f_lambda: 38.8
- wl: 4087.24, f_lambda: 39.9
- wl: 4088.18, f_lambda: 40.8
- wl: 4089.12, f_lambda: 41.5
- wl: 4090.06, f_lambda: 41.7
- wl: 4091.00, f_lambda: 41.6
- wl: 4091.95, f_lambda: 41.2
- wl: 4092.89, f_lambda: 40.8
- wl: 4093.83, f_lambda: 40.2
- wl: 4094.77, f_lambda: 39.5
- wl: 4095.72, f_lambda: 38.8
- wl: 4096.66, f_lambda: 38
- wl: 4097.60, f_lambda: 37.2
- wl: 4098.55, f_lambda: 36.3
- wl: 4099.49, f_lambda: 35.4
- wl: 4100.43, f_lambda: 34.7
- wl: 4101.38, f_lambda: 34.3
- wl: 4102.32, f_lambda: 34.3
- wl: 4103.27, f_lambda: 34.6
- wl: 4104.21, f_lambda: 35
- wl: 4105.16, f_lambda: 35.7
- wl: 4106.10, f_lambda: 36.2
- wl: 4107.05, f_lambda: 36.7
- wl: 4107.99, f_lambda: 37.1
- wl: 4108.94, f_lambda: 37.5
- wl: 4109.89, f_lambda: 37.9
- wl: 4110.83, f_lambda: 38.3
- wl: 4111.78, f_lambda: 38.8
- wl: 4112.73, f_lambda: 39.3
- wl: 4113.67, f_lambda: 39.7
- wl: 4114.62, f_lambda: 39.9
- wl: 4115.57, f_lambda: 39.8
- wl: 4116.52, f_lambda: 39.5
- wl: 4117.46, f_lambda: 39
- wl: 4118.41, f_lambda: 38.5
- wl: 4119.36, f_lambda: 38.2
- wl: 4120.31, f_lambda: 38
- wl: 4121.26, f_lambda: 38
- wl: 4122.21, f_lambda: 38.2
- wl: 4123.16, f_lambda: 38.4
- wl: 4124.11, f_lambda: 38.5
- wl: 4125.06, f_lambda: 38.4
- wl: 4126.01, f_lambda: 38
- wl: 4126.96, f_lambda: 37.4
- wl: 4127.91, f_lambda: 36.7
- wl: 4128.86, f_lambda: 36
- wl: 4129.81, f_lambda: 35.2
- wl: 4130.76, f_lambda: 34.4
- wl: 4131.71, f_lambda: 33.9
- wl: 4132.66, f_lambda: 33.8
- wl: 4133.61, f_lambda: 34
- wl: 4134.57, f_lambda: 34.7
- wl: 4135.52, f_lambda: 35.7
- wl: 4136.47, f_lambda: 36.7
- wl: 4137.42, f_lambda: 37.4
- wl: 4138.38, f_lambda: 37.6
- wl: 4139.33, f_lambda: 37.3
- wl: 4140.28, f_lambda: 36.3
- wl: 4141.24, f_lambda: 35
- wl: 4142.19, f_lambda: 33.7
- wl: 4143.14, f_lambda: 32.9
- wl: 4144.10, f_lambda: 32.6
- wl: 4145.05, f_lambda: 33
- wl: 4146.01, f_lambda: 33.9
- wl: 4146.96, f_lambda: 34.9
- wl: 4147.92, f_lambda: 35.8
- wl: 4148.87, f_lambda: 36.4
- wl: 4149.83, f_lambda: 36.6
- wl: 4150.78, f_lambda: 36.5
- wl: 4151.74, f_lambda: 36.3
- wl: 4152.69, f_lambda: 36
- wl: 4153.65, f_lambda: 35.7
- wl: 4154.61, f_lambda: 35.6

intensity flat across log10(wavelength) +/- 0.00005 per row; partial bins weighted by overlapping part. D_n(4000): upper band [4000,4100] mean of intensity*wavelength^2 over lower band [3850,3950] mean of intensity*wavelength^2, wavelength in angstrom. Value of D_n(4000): 2.0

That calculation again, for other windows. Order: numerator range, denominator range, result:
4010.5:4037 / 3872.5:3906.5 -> 1.88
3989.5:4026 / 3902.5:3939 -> 2.01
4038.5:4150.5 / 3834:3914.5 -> 2.13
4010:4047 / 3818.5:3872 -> 2.49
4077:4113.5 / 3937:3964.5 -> 1.96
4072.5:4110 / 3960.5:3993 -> 1.64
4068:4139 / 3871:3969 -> 2.11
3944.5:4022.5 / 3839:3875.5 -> 1.77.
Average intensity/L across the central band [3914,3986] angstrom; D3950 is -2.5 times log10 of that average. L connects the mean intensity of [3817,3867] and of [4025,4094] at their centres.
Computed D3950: 0.25 mag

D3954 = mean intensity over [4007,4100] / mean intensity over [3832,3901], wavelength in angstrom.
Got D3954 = 2.0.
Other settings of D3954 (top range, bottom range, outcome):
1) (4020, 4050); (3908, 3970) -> 1.82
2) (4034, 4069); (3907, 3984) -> 1.67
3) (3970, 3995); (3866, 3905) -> 1.46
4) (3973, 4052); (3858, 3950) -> 1.78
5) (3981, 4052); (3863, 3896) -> 1.84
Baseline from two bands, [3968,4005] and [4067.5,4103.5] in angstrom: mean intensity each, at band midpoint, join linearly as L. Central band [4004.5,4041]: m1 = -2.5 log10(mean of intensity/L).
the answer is -0.12 mag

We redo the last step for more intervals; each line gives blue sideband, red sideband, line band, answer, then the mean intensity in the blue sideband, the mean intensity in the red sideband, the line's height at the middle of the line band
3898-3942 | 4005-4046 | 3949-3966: 0.13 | 18.4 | 34.5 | 24.1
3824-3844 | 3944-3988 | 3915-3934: 0.13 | 12.6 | 22.3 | 19.2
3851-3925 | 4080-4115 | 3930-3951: 0.49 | 19.5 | 37.7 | 24.1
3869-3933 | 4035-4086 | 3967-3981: 0.29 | 19.6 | 32.8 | 25.6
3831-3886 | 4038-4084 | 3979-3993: -0.22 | 16.1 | 32.5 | 26.4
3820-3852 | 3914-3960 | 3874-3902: -0.19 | 14.5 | 18.7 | 16.6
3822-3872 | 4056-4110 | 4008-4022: -0.23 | 15.1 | 34.9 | 29.2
